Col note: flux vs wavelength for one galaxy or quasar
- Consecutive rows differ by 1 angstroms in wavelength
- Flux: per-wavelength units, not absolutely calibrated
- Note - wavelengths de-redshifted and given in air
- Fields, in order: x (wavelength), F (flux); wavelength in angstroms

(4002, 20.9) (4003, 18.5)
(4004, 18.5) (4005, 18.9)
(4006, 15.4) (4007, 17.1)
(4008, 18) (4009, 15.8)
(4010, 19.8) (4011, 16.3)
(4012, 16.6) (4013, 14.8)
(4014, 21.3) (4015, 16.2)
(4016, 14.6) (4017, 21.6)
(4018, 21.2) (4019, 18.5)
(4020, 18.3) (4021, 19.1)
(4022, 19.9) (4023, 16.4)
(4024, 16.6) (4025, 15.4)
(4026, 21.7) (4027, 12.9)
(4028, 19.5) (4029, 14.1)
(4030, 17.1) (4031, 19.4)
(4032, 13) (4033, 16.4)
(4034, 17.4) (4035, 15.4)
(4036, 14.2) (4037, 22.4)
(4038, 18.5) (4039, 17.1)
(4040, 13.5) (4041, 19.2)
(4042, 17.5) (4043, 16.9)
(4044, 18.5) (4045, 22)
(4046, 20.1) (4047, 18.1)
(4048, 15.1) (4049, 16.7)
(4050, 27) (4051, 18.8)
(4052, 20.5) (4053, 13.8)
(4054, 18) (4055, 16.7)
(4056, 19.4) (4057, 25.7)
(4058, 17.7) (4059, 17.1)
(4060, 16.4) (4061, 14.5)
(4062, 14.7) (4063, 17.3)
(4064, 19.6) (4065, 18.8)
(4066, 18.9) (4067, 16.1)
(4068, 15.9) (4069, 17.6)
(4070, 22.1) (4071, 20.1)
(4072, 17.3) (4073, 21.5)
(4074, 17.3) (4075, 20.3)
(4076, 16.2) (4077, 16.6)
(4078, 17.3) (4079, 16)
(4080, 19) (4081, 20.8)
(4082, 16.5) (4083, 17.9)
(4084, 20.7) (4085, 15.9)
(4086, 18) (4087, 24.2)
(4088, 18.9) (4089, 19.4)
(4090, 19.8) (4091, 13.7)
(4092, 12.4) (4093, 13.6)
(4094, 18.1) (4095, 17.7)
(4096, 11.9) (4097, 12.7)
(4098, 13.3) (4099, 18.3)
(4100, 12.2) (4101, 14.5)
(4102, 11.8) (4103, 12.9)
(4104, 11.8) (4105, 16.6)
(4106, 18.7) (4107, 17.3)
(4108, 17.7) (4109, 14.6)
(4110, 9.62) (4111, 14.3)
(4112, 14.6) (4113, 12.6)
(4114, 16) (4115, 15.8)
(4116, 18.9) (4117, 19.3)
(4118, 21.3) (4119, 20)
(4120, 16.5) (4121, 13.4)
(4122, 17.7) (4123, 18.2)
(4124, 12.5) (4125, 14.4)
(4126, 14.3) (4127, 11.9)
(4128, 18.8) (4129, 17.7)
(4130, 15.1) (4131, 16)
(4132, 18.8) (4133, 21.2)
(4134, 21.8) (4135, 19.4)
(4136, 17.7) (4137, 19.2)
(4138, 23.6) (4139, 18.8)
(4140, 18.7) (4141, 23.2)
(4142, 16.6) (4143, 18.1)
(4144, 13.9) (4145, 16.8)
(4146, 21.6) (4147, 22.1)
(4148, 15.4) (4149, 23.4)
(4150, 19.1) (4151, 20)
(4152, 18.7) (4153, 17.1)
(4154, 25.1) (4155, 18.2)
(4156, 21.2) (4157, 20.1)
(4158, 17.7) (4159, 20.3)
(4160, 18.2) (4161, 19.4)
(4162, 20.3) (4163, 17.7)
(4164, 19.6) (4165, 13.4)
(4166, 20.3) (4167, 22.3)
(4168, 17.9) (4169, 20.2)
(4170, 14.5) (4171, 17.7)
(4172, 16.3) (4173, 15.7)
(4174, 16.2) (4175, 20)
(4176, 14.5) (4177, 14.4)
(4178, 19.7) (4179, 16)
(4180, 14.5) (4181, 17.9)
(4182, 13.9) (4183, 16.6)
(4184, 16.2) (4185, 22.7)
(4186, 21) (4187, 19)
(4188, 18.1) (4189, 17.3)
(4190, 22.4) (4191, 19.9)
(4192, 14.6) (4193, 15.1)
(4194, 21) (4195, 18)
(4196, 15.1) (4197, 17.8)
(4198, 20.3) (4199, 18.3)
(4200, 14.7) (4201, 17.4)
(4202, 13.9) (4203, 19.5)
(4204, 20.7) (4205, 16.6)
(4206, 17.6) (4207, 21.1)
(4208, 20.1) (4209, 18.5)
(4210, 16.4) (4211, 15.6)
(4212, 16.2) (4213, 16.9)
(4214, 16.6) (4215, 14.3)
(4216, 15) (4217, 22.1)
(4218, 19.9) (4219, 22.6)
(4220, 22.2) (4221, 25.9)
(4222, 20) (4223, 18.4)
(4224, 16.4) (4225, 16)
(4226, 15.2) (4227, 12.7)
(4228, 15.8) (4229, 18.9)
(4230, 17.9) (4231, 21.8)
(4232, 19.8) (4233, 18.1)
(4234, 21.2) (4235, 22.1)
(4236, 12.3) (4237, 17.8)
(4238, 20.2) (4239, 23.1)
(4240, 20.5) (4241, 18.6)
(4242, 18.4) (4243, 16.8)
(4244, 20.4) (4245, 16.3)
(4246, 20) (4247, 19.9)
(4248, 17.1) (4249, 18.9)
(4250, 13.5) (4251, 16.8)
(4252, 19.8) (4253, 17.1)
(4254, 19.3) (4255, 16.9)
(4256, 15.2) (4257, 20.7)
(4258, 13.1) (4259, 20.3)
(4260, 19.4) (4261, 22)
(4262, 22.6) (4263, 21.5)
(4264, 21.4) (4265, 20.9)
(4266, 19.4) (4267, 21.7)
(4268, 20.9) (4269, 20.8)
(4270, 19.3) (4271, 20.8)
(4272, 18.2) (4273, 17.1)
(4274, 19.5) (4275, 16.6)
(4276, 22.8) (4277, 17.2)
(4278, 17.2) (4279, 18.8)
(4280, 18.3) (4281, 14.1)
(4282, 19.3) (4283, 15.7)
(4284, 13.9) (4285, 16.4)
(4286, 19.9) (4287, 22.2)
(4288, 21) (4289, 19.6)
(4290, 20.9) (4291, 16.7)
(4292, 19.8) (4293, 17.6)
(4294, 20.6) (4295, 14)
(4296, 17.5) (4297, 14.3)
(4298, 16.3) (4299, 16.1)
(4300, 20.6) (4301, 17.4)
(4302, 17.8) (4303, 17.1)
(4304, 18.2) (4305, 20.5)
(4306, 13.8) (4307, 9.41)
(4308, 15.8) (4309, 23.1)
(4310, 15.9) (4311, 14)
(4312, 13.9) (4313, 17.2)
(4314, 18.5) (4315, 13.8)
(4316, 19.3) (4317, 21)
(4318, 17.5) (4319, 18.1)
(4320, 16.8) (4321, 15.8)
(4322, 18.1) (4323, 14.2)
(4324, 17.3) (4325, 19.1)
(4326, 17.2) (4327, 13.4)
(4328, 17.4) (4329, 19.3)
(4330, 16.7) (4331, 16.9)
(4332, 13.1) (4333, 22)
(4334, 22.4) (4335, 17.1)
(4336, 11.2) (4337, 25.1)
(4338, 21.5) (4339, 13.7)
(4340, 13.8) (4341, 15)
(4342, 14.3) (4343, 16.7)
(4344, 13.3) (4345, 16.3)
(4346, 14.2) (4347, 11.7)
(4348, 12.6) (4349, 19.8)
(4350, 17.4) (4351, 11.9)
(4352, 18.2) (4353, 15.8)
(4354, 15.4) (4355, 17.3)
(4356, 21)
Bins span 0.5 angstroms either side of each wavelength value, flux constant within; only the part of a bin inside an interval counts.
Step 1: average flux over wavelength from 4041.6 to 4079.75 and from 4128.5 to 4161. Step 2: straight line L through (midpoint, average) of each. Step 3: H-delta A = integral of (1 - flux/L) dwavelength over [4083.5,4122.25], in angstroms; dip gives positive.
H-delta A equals 5.5 angstroms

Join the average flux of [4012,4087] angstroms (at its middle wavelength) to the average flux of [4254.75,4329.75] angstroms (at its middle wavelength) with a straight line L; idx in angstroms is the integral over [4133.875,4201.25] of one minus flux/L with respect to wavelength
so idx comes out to -1.6 angstroms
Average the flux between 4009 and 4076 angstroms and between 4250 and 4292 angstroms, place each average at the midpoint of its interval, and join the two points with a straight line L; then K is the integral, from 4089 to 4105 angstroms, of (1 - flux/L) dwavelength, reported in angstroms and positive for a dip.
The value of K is 3.2 angstroms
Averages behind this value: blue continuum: 17.9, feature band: 14.5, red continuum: 18.9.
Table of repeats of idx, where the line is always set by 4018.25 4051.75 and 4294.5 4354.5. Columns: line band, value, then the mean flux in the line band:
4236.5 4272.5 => -4.8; 19.2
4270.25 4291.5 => -2.1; 18.4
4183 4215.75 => -1.4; 17.9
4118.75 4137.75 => 0.3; 17.1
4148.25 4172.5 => -2.5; 19.1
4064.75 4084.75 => -0.7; 18.3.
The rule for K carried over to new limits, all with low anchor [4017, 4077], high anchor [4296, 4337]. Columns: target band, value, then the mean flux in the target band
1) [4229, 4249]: -2.0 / 19.1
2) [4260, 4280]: -3.1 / 19.9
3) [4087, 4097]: 0.8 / 16.4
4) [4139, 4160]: -2.0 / 19.3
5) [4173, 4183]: 0.7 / 16.3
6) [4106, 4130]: 2.4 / 16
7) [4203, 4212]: -0.4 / 18.3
